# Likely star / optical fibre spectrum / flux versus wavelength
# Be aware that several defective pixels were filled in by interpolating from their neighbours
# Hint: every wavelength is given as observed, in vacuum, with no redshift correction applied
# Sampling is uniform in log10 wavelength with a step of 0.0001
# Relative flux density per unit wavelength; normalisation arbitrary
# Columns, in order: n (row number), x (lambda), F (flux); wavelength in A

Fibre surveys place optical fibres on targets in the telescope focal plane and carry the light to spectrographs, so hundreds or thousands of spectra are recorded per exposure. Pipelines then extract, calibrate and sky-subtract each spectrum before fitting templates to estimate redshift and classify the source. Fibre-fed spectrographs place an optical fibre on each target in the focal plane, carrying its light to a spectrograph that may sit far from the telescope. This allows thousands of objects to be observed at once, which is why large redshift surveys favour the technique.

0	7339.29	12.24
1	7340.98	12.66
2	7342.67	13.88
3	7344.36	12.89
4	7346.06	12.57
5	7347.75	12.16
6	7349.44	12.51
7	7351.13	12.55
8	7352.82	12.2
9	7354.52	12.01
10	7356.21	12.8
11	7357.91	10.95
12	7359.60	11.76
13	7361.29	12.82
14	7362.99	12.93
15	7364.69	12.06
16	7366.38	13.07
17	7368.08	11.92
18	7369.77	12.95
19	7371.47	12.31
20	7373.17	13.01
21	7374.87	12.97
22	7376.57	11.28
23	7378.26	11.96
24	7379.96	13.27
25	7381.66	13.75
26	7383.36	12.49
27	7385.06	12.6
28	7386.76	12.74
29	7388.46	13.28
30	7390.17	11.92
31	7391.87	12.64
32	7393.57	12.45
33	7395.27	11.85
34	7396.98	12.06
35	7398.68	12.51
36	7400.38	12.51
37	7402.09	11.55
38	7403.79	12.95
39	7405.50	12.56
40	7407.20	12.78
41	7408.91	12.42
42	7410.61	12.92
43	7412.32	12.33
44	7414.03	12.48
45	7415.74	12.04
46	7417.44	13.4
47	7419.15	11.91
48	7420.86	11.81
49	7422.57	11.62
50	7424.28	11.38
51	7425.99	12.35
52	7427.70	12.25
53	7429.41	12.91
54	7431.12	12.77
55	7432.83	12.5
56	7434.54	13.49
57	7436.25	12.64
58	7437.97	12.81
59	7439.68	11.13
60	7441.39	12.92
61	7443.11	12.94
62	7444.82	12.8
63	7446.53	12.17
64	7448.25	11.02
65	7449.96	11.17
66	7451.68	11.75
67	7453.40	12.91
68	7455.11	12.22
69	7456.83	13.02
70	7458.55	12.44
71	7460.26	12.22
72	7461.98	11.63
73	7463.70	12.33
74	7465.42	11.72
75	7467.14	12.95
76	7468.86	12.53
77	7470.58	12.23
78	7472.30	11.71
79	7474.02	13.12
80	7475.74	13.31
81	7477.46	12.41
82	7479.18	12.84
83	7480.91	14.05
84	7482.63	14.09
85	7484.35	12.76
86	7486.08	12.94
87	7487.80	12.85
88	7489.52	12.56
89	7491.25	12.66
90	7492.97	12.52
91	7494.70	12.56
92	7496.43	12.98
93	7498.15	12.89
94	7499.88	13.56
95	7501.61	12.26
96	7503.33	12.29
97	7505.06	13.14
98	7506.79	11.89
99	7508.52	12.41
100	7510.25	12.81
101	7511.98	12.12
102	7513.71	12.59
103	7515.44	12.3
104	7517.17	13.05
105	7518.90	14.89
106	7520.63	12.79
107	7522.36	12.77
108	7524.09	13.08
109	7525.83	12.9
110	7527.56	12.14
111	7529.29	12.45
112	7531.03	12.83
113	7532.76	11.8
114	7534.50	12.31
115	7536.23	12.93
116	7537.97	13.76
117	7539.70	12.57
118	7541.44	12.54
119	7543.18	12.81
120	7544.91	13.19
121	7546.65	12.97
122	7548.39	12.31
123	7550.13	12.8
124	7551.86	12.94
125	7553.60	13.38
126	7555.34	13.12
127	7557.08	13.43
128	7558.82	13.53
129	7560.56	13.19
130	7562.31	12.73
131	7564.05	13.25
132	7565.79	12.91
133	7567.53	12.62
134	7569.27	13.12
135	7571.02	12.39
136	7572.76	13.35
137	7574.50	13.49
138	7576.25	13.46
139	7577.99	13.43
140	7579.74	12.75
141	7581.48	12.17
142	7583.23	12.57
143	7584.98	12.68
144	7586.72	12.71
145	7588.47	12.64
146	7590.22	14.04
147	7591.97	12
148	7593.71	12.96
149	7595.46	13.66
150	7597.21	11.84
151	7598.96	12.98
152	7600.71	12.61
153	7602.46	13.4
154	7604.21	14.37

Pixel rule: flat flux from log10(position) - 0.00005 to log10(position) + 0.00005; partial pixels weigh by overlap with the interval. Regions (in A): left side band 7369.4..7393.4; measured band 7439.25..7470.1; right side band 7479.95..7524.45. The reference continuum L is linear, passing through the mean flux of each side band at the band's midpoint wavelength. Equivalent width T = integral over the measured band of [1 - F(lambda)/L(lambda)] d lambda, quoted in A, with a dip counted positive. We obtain 1.3 A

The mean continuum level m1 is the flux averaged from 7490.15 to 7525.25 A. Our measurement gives 12.8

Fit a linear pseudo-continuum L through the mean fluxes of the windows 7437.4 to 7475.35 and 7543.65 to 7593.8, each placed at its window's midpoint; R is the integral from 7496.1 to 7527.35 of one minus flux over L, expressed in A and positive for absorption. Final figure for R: -0.5 A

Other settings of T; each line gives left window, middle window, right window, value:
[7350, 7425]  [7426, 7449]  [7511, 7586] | 0.12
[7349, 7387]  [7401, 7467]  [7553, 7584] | 1.72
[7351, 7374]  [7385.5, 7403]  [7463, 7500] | 0.17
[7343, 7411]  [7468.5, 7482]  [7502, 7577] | -0.10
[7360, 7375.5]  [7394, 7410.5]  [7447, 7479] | 0.16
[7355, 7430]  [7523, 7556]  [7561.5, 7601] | 0.02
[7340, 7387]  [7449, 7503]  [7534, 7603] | 0.61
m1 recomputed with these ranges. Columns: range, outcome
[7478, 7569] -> 12.9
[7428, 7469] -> 12.4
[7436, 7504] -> 12.5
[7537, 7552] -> 12.9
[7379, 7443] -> 12.5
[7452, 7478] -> 12.4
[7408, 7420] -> 12.5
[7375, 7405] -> 12.5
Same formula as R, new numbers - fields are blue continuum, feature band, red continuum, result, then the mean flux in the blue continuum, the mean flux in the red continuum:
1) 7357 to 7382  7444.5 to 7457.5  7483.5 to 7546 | 0.5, 12.4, 12.7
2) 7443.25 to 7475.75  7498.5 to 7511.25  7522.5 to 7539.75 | -0.1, 12.3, 12.7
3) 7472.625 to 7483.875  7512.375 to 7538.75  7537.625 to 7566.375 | 0.5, 13.2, 13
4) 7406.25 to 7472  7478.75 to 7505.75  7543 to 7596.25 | -0.7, 12.3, 13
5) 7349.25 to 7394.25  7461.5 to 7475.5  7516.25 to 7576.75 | 0.5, 12.5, 13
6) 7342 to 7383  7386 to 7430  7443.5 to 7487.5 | 0.5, 12.5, 12.5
